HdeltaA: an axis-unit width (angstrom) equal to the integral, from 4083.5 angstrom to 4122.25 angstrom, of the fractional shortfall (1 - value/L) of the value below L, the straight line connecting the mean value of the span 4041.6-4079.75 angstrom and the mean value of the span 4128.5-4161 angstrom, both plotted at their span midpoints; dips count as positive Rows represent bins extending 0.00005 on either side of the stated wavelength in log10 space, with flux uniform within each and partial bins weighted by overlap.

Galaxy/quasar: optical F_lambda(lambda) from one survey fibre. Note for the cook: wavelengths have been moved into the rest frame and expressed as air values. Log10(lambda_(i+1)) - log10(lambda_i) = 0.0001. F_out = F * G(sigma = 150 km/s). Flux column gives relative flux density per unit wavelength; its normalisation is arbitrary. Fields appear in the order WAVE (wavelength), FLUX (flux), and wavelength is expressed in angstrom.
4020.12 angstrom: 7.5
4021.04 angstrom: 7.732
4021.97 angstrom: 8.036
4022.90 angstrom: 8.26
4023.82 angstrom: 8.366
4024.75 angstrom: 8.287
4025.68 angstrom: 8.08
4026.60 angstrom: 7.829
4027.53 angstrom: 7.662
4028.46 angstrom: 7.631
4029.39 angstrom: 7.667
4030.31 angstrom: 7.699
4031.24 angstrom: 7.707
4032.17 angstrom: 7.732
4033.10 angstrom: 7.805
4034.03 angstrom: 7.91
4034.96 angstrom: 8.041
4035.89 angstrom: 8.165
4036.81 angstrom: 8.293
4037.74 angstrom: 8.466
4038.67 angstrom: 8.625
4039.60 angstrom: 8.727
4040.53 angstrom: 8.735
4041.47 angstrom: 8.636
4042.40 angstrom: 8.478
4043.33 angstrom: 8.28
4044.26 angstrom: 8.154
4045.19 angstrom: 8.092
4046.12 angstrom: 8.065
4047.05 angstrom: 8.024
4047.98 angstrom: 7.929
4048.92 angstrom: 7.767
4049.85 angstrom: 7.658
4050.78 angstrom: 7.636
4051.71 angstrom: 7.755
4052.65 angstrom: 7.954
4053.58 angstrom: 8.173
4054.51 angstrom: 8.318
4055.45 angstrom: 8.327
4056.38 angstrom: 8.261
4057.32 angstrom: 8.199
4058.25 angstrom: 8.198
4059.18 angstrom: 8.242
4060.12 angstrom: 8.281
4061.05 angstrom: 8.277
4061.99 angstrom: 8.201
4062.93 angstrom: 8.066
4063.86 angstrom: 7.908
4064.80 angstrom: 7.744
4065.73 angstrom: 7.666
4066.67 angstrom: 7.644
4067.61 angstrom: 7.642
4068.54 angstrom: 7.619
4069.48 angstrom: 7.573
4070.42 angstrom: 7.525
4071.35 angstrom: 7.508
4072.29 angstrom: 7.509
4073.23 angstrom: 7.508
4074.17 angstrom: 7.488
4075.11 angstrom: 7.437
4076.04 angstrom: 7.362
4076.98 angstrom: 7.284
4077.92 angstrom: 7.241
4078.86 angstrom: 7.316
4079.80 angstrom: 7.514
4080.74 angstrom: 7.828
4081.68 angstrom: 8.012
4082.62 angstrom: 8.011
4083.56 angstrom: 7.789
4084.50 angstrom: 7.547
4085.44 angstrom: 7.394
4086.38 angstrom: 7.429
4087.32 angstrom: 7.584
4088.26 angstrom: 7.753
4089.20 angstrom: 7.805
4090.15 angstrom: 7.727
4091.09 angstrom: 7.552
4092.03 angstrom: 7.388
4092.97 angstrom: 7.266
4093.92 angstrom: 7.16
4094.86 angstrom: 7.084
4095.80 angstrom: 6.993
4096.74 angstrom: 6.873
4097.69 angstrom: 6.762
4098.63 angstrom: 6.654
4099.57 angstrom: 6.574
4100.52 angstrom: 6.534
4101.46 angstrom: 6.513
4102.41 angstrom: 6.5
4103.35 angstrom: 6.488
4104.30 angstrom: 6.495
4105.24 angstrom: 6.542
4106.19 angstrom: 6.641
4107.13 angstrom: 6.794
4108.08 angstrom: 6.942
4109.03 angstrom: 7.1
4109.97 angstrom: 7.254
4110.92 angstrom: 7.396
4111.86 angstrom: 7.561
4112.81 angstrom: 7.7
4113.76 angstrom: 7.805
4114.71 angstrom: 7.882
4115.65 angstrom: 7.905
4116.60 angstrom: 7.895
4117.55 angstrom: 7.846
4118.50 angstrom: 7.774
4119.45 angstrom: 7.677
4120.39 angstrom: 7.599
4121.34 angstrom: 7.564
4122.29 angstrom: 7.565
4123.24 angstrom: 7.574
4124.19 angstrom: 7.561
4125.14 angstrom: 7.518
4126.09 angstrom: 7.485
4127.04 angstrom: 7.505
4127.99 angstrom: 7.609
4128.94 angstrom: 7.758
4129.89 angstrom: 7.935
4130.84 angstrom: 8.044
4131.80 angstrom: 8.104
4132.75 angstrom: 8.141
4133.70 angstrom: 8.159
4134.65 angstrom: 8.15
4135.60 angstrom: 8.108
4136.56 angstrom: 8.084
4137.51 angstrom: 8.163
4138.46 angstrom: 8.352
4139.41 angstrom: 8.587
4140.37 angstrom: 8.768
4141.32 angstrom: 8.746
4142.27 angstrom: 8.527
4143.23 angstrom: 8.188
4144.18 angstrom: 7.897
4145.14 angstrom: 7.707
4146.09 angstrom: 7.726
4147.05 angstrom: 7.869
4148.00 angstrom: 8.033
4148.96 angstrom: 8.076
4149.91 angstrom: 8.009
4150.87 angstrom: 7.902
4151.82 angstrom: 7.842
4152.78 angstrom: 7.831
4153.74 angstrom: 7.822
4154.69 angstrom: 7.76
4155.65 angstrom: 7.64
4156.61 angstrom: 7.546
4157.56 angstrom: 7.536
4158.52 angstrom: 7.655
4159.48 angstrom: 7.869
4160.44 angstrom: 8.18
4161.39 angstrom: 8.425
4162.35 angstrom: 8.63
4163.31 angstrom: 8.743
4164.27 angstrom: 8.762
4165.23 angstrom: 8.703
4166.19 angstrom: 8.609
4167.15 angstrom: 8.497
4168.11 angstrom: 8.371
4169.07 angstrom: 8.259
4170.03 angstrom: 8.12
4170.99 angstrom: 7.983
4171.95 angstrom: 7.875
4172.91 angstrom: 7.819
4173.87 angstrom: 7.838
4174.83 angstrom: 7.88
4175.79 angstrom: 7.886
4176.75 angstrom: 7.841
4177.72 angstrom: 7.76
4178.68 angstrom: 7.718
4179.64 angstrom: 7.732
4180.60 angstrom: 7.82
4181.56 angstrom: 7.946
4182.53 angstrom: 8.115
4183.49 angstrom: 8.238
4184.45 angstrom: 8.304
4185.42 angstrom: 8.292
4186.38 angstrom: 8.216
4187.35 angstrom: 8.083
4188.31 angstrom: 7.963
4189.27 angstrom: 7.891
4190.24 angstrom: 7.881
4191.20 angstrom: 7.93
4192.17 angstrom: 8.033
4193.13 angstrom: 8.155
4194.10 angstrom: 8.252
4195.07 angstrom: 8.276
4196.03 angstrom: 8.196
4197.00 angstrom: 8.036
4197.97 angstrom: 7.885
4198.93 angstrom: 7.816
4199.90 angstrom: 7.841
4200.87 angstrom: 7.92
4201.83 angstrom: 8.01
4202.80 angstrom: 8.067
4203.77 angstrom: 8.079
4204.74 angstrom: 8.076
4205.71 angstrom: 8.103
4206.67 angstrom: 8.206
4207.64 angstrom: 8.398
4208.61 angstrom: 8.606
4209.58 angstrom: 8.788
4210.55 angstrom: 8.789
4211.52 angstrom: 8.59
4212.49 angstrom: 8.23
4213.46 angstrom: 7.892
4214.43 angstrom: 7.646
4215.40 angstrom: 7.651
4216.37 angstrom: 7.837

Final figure 3.33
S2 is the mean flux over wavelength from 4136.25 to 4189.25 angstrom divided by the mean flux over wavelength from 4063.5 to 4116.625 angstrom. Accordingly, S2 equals 1.1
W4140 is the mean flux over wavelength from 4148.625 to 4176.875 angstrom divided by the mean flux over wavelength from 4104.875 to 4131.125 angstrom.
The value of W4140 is 1.07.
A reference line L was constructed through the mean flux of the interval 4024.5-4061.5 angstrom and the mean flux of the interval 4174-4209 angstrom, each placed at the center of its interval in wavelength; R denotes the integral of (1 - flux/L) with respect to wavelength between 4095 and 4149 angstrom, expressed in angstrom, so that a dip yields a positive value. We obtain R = 3.3 angstrom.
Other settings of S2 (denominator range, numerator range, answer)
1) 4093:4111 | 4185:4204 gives 1.18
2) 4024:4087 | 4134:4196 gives 1.02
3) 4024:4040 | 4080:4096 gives 0.94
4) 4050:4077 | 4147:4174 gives 1.03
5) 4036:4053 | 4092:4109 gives 0.83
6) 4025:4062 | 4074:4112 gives 0.89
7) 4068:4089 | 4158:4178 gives 1.08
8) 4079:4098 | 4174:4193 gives 1.07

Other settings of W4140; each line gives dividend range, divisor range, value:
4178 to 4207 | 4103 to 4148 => 1.04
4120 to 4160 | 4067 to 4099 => 1.06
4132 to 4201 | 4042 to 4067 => 1.00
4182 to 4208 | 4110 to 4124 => 1.05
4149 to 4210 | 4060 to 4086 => 1.05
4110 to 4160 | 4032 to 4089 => 1.00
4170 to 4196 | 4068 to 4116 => 1.10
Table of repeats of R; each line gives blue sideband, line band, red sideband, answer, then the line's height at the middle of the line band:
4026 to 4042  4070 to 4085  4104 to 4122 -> 0.3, 7.71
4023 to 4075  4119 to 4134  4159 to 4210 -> 0.6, 8.07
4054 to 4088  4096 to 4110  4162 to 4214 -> 2.1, 7.87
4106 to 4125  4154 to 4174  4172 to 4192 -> -0.8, 7.84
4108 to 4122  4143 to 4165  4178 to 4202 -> -0.5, 7.83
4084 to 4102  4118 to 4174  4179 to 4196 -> -2.4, 7.68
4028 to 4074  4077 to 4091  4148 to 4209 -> 0.7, 8.01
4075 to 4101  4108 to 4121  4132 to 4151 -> 0.2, 7.75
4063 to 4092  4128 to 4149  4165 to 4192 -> -0.7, 7.87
